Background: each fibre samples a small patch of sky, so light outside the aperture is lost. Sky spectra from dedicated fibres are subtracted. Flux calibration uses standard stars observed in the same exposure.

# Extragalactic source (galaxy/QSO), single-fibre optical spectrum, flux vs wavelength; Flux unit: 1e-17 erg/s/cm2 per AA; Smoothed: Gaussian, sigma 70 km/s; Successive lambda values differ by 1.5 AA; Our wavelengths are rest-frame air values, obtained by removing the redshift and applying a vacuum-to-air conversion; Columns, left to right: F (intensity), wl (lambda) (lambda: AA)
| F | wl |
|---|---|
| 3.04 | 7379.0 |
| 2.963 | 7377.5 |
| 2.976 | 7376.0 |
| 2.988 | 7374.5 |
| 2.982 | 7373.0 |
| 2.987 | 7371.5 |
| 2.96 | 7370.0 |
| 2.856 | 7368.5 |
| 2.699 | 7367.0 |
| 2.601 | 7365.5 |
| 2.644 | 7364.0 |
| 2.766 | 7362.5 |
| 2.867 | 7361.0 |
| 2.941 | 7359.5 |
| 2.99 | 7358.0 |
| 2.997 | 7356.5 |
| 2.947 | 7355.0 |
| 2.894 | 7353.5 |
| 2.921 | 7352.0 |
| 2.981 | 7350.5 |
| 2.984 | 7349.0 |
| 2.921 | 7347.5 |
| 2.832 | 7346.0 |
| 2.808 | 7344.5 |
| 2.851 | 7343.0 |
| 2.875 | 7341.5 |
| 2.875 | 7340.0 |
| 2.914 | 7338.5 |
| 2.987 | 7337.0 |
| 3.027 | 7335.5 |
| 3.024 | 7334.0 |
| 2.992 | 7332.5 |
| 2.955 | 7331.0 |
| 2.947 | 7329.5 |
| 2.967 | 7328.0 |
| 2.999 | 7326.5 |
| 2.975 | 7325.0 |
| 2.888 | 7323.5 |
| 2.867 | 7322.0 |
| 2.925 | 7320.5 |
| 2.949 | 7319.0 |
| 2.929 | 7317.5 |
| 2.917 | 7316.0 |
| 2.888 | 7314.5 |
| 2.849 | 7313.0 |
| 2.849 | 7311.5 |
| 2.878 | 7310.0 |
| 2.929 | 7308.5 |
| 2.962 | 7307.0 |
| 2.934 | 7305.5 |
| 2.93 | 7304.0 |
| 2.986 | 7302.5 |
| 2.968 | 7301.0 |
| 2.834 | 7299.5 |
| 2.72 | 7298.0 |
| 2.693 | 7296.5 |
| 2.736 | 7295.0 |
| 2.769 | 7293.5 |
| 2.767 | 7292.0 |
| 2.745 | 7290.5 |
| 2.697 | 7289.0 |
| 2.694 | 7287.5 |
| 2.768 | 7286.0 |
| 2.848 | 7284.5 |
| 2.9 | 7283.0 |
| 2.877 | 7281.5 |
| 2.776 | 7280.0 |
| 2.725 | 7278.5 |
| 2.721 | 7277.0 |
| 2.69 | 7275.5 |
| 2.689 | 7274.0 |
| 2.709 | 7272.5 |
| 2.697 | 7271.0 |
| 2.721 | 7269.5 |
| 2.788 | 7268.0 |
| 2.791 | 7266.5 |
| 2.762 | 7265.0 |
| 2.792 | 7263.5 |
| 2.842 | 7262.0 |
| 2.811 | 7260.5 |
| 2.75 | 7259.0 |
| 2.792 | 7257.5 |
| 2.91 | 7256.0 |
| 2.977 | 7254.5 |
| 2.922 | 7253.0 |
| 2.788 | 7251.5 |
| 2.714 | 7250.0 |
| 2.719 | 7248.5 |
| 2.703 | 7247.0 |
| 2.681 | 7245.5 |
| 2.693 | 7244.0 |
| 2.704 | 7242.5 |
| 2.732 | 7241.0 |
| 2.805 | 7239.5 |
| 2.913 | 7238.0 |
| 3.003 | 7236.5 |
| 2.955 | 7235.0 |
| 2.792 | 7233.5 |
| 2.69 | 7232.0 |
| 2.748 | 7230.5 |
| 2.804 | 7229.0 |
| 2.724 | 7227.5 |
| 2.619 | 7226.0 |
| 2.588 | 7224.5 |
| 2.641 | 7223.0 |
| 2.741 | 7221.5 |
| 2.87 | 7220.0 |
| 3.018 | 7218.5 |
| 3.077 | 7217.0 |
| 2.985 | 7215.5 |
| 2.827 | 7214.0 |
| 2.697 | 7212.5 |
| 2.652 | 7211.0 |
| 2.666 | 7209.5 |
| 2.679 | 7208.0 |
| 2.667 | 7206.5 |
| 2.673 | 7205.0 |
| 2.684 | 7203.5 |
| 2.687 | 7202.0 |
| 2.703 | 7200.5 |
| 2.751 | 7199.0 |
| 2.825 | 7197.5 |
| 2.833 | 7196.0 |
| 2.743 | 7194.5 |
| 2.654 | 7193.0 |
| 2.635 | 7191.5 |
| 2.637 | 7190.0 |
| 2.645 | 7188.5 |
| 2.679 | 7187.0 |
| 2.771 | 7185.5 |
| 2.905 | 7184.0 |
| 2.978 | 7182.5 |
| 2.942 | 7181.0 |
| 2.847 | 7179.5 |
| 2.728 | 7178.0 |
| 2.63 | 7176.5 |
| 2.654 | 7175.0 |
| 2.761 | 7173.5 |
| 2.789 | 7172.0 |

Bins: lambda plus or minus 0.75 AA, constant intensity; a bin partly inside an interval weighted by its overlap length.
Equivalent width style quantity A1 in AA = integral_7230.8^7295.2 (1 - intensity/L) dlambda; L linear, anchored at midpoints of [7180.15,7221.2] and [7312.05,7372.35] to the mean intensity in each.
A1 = 1.1 AA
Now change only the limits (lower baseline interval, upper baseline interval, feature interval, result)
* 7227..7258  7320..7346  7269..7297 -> 1.1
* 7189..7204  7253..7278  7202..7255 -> -0.5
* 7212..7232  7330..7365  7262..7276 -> 0.5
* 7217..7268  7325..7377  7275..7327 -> 0.2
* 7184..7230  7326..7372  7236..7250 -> 0.1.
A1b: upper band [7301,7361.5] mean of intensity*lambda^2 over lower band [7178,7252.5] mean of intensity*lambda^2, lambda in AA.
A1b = 1.1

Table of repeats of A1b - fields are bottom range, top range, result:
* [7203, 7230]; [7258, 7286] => 1.02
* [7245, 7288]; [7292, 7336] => 1.06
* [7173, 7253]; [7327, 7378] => 1.09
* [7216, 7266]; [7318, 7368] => 1.07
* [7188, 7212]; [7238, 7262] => 1.05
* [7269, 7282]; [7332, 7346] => 1.09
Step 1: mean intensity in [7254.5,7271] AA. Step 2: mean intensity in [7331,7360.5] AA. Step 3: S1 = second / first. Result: 1.0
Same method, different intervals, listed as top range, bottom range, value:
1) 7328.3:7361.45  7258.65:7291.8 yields 1.06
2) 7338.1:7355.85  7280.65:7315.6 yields 1.02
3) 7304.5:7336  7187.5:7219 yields 1.07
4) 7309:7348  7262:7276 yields 1.06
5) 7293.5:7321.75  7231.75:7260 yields 1.03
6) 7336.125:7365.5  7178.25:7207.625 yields 1.05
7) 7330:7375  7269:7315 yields 1.03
